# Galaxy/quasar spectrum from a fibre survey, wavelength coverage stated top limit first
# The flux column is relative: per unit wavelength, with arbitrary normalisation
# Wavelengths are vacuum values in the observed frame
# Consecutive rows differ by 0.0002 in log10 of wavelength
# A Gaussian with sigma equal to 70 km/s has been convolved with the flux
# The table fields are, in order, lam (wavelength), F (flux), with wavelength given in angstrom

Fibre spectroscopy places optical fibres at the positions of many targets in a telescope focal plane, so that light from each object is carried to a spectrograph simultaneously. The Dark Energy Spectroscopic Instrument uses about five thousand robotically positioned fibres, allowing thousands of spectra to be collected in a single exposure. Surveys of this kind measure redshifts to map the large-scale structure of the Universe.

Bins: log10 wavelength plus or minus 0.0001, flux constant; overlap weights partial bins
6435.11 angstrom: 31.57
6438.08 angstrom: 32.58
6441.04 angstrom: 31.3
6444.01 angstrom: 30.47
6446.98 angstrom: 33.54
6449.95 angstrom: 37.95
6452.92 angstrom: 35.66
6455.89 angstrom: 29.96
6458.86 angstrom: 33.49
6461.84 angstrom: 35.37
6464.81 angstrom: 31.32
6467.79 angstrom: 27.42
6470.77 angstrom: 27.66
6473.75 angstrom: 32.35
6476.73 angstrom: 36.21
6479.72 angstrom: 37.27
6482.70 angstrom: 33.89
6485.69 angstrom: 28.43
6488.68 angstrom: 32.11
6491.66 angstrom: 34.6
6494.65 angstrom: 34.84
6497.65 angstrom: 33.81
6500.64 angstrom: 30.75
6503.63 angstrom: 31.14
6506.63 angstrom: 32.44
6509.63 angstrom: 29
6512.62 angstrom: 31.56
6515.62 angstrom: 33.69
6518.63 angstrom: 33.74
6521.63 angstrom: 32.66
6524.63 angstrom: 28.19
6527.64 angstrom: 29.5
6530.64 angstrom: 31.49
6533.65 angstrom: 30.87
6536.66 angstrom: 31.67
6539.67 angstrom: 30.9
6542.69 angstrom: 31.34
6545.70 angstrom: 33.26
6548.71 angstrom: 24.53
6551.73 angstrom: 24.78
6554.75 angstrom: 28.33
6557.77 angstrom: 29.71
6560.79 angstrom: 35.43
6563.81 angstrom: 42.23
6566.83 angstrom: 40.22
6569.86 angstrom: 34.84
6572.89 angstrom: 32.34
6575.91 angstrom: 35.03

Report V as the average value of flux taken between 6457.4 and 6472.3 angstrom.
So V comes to 31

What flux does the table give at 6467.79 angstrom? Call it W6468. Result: 27.42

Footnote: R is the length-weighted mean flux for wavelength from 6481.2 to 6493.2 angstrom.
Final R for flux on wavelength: 32.3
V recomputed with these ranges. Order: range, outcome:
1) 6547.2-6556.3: 25.9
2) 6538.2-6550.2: 30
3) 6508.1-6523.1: 32.1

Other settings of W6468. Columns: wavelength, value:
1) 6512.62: 31.56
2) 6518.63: 33.74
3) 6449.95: 37.95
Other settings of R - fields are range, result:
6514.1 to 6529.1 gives 31.5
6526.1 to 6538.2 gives 30.9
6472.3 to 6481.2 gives 35.3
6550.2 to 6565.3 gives 32.1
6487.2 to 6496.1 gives 33.9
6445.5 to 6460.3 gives 34.1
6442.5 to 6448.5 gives 32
